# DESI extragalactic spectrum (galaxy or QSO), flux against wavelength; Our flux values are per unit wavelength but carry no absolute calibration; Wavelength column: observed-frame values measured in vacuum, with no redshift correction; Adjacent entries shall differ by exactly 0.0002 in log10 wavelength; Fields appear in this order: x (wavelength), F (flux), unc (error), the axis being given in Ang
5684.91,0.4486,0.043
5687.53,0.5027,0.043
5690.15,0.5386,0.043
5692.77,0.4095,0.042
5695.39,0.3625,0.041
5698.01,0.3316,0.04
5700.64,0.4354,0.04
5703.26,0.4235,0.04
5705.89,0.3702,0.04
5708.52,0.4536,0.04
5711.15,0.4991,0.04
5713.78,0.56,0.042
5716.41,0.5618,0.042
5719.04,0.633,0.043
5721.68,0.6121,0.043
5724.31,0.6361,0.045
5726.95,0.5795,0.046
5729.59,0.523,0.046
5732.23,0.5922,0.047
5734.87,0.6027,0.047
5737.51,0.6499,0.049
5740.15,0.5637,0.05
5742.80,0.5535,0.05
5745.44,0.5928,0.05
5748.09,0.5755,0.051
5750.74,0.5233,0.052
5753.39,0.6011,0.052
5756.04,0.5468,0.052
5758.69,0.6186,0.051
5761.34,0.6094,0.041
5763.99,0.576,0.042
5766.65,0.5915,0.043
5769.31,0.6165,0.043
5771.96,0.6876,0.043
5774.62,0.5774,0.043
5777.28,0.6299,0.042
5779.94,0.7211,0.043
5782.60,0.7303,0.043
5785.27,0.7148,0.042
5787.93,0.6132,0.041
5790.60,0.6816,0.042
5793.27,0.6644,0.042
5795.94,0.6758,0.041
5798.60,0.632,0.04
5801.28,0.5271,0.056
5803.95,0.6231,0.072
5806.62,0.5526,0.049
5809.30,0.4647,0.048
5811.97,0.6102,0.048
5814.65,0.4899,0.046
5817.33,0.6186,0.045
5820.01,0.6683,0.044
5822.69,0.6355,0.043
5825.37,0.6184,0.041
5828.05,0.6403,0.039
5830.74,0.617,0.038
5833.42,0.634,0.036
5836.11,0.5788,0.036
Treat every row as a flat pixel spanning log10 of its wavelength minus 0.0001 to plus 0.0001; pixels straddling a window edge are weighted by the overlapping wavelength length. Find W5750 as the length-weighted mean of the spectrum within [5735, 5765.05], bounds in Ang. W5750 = 0.584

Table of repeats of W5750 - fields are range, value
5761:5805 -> 0.64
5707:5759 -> 0.572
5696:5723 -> 0.485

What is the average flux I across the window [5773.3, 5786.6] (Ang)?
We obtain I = 0.675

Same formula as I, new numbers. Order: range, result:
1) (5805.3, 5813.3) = 0.542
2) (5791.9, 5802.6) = 0.625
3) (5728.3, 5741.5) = 0.586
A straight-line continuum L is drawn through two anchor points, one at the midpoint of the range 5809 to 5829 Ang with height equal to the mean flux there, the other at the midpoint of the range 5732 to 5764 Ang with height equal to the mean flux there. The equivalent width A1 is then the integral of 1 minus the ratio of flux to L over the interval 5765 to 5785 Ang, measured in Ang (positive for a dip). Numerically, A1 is -2.11 Ang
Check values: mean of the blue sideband 0.585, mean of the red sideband 0.599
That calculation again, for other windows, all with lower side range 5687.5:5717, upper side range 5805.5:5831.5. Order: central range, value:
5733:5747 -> -2.7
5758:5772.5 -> -2.4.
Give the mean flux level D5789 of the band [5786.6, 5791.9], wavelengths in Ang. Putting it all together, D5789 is 0.647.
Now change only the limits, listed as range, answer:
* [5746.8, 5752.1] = 0.549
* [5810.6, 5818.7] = 0.573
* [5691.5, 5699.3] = 0.368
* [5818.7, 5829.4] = 0.641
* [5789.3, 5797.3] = 0.674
